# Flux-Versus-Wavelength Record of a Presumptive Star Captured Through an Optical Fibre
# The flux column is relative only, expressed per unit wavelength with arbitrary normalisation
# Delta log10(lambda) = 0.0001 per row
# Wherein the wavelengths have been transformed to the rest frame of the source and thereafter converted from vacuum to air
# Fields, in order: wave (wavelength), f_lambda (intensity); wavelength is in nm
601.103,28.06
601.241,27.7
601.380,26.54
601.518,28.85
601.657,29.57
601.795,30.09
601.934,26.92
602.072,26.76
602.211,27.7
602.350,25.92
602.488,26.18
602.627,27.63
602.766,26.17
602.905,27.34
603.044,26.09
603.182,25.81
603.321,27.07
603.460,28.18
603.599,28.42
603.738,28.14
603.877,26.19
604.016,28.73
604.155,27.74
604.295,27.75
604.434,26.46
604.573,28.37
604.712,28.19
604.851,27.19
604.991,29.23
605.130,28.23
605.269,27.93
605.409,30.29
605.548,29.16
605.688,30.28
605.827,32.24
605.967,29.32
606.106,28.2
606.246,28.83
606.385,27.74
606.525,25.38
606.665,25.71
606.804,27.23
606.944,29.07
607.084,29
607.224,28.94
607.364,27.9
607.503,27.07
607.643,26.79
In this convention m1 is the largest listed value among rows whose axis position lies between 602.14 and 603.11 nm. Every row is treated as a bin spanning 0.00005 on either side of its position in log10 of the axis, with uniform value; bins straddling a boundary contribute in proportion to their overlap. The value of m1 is 27.7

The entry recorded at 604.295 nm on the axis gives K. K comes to 27.75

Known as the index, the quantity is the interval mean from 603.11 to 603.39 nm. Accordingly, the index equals 26.5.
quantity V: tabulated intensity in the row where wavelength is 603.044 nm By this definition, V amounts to 26.09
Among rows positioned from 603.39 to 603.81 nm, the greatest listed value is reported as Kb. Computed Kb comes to 28.42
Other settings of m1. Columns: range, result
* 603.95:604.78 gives 28.73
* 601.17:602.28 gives 30.09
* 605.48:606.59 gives 32.24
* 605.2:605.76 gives 30.29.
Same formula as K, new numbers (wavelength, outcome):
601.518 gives 28.85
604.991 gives 29.23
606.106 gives 28.2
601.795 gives 30.09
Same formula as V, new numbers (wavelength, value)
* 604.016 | 28.73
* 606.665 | 25.71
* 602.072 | 26.76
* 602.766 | 26.17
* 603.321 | 27.07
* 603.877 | 26.19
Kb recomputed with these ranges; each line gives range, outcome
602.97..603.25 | 26.09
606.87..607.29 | 29.07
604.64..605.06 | 29.23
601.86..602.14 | 26.92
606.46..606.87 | 27.23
